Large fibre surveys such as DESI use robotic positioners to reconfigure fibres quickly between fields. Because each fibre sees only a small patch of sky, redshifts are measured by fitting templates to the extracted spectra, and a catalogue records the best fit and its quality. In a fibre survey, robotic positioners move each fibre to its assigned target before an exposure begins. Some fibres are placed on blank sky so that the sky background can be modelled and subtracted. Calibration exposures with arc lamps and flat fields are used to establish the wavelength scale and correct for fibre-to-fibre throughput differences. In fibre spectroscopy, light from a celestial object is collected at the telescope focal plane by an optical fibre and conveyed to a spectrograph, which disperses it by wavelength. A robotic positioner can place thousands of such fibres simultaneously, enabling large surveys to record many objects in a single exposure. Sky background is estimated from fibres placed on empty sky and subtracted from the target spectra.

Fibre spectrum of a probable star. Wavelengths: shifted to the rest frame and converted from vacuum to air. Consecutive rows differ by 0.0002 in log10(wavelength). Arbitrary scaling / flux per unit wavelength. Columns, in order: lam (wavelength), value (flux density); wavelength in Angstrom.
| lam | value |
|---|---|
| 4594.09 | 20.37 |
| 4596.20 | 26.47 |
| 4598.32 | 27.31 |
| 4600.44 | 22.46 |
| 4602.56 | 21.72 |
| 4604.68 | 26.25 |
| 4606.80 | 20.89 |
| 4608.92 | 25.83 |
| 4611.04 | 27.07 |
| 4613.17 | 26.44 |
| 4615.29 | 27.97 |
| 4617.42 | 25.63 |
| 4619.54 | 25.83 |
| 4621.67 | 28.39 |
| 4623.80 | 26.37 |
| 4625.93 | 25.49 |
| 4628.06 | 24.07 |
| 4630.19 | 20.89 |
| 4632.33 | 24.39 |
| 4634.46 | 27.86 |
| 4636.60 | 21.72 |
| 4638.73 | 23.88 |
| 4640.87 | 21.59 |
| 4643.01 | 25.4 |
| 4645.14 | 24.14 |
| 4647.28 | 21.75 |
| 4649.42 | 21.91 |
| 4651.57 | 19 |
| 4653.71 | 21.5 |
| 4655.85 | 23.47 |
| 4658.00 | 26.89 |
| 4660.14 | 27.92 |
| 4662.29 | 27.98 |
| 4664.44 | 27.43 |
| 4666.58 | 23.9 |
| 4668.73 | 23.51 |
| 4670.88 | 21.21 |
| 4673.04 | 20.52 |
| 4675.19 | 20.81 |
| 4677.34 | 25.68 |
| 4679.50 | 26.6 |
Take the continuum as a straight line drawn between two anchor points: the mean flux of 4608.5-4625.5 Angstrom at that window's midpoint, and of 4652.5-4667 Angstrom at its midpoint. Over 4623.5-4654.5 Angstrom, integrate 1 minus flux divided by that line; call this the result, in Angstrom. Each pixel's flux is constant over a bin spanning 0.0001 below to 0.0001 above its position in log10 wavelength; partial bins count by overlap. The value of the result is 3.4 Angstrom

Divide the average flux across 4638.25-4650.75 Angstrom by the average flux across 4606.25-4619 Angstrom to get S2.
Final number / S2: 0.89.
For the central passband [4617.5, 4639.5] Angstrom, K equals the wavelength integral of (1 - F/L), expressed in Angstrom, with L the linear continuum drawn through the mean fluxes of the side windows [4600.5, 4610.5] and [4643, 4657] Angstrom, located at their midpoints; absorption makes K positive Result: -1.9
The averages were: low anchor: 23.7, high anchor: 22.3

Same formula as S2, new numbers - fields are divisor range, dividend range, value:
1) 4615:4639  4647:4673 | 0.95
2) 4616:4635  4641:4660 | 0.91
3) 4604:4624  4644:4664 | 0.92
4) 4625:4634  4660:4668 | 1.11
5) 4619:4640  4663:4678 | 0.94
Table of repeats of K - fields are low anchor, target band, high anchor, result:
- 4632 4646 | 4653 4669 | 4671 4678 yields -1.91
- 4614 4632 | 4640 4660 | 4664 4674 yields 0.82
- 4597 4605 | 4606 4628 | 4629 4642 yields -1.92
